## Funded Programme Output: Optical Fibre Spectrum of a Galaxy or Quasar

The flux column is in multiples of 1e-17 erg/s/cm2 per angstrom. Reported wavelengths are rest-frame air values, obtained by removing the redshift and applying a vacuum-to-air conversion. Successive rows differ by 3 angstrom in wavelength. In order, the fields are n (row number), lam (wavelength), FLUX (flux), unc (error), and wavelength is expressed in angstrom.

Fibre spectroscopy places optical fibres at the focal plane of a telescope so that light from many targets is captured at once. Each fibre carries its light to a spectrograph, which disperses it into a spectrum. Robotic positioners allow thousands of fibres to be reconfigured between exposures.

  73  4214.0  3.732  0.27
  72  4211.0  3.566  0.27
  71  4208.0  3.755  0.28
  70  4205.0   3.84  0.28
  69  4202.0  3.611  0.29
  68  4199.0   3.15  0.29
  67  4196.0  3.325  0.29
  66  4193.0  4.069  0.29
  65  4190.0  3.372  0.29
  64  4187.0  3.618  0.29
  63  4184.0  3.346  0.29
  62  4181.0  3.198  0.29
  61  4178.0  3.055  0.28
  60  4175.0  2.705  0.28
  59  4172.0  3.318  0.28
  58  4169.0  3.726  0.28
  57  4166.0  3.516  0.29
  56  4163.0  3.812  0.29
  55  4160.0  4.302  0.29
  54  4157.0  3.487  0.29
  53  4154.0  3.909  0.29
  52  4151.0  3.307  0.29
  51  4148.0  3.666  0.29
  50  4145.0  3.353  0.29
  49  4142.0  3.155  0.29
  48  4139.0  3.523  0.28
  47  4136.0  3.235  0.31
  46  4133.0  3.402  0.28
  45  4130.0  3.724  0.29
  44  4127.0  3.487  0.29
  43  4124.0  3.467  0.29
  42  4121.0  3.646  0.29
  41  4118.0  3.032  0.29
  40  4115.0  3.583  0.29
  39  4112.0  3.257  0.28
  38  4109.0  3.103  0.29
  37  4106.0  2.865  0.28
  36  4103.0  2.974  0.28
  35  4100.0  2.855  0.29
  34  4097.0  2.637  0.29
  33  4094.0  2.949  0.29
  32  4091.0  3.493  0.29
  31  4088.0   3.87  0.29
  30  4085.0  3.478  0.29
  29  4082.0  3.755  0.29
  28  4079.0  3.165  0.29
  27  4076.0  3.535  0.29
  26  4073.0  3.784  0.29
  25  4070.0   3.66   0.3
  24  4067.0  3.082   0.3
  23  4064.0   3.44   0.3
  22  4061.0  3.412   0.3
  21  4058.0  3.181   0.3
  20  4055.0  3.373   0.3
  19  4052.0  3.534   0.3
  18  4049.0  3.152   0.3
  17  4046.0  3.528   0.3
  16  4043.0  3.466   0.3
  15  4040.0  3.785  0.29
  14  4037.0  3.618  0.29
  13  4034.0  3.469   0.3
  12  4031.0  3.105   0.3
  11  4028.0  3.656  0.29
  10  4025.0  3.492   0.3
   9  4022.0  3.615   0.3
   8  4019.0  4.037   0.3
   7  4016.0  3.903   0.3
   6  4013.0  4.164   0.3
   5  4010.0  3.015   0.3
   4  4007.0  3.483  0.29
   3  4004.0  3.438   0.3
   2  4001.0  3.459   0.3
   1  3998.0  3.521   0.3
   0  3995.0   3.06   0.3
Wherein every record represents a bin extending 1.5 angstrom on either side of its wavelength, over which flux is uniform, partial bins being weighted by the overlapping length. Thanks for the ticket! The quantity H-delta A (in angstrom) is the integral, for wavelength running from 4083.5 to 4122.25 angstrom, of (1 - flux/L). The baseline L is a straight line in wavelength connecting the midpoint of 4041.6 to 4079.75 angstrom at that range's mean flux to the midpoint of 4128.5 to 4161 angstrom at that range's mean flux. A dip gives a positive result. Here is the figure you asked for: 3.0 angstrom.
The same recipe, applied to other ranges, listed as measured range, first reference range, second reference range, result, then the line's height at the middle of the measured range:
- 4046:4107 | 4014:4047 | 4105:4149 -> 3.2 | 3.5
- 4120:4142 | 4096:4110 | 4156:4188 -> -2.5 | 3.12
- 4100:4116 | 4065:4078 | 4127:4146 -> 1.5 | 3.45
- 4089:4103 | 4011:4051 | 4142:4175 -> 2.2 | 3.59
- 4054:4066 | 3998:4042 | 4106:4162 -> 0.7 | 3.54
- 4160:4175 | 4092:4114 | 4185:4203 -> -1.0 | 3.36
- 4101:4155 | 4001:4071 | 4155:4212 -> 2.3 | 3.51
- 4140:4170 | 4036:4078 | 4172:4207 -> -1.8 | 3.41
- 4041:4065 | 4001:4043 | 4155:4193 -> 1.2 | 3.57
